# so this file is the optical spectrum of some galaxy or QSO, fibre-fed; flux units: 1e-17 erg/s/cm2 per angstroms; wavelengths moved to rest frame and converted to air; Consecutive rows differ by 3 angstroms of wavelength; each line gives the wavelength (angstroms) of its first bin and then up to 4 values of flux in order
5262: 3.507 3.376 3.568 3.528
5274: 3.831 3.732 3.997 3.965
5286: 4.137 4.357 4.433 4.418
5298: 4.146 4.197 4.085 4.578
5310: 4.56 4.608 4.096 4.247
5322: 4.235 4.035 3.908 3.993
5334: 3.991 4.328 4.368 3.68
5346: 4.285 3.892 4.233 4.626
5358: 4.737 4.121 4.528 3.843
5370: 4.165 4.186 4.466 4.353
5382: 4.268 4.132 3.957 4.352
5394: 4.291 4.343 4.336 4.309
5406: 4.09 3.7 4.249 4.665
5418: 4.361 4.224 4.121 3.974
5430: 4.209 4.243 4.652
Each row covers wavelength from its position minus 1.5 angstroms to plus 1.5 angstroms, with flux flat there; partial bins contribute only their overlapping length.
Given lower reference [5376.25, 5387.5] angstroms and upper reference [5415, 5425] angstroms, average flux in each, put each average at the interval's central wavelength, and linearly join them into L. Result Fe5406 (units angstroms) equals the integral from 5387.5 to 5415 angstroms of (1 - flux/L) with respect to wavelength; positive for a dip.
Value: 0.4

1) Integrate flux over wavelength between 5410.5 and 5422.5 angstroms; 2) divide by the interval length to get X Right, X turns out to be 4.37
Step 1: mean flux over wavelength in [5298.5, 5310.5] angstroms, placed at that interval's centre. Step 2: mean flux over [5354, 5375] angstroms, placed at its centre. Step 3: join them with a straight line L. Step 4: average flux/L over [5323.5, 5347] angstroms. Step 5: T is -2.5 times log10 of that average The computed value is 0.06 mag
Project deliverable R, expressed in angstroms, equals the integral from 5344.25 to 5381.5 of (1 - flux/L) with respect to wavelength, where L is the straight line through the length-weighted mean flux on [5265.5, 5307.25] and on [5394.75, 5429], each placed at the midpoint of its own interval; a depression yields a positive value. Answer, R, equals -1.2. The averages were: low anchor 4.04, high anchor 4.22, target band 4.28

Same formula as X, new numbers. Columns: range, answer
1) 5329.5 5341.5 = 4.17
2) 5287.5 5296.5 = 4.4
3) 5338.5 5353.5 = 4.09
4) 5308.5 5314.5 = 4.58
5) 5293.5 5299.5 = 4.28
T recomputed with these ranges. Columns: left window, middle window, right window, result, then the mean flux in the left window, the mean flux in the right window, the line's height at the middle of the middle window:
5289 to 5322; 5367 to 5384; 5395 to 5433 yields 0.00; 4.33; 4.22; 4.26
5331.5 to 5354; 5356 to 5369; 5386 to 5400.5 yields -0.04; 4.12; 4.25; 4.17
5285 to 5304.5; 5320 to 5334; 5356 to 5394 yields 0.06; 4.26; 4.27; 4.26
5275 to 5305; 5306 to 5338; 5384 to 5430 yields -0.02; 4.14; 4.21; 4.16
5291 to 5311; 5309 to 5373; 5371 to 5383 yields 0.03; 4.34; 4.31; 4.33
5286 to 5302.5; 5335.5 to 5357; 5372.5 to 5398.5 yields 0.02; 4.29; 4.26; 4.28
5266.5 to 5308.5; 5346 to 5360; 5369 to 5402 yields -0.04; 4.07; 4.26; 4.2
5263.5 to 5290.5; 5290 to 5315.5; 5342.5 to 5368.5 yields -0.10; 3.83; 4.24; 3.96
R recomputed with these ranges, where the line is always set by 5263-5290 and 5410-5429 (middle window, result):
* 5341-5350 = 0.1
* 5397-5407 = -0.2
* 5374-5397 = -0.7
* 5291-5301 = -1.1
